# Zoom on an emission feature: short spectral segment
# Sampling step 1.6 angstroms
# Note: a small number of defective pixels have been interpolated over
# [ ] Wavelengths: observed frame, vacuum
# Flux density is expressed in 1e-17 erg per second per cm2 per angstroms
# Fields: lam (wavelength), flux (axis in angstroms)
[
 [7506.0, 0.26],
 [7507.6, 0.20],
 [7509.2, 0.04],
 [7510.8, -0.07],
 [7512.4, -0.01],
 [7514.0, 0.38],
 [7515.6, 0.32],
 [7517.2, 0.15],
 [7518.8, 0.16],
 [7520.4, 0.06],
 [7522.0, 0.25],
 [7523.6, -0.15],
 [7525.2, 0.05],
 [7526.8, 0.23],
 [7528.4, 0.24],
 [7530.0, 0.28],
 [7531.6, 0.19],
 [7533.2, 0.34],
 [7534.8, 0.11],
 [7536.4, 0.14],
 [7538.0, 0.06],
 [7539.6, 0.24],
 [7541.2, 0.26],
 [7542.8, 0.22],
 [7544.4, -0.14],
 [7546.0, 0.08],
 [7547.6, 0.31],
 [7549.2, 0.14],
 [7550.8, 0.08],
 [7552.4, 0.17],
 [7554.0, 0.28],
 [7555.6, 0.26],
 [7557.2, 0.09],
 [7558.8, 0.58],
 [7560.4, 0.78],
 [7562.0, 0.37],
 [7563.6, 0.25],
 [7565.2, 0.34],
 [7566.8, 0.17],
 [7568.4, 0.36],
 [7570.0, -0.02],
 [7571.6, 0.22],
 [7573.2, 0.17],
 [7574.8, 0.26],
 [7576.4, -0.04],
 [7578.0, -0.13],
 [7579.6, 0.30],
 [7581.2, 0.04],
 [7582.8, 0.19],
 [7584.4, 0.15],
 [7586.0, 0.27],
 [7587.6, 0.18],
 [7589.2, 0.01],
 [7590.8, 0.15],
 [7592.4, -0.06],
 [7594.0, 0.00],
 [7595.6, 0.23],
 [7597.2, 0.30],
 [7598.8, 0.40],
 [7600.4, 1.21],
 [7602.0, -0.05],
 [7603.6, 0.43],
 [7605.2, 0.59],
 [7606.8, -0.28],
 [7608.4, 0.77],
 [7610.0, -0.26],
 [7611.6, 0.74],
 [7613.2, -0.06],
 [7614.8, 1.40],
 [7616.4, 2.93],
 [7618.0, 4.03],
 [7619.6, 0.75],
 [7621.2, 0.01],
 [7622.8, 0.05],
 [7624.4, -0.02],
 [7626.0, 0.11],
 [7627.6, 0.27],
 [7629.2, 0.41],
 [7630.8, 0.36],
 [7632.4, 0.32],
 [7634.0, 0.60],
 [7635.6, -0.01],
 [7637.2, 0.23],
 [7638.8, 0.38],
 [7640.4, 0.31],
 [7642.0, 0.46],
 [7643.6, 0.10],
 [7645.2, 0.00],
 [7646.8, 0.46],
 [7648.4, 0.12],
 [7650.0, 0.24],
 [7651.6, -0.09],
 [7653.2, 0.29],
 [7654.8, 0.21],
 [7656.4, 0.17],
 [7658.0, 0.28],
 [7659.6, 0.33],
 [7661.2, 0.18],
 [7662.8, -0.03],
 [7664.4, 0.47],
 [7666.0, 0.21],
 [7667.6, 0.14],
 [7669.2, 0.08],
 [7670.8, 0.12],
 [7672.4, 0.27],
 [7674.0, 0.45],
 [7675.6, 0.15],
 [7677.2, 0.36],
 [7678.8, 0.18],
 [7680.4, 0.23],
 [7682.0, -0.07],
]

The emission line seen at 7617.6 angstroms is H-alpha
